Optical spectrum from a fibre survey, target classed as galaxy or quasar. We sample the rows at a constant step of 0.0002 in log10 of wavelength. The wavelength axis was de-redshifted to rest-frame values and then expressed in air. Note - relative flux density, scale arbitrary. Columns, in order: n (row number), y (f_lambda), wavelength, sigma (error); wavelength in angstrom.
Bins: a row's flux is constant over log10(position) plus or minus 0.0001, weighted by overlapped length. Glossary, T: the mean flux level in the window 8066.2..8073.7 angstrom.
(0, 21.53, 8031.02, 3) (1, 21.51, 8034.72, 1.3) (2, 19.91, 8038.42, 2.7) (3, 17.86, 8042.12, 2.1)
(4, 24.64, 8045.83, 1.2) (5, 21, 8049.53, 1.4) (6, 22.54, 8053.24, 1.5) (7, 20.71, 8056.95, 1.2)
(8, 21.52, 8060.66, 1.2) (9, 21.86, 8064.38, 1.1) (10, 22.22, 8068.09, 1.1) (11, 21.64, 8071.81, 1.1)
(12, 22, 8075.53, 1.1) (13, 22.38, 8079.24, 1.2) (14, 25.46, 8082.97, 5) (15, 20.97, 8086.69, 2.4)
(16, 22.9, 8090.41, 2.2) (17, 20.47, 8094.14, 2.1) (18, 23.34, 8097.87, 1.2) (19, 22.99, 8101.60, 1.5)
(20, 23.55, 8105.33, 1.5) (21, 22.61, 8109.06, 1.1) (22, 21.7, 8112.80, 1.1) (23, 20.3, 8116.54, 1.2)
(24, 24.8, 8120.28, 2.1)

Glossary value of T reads 21.9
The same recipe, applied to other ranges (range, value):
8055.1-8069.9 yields 21.6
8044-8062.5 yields 22.1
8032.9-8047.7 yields 21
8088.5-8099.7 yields 22.2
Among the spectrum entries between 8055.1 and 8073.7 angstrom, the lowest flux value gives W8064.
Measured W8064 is 20.71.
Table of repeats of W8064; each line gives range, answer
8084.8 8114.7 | 20.47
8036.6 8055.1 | 17.86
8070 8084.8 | 21.64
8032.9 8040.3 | 19.91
